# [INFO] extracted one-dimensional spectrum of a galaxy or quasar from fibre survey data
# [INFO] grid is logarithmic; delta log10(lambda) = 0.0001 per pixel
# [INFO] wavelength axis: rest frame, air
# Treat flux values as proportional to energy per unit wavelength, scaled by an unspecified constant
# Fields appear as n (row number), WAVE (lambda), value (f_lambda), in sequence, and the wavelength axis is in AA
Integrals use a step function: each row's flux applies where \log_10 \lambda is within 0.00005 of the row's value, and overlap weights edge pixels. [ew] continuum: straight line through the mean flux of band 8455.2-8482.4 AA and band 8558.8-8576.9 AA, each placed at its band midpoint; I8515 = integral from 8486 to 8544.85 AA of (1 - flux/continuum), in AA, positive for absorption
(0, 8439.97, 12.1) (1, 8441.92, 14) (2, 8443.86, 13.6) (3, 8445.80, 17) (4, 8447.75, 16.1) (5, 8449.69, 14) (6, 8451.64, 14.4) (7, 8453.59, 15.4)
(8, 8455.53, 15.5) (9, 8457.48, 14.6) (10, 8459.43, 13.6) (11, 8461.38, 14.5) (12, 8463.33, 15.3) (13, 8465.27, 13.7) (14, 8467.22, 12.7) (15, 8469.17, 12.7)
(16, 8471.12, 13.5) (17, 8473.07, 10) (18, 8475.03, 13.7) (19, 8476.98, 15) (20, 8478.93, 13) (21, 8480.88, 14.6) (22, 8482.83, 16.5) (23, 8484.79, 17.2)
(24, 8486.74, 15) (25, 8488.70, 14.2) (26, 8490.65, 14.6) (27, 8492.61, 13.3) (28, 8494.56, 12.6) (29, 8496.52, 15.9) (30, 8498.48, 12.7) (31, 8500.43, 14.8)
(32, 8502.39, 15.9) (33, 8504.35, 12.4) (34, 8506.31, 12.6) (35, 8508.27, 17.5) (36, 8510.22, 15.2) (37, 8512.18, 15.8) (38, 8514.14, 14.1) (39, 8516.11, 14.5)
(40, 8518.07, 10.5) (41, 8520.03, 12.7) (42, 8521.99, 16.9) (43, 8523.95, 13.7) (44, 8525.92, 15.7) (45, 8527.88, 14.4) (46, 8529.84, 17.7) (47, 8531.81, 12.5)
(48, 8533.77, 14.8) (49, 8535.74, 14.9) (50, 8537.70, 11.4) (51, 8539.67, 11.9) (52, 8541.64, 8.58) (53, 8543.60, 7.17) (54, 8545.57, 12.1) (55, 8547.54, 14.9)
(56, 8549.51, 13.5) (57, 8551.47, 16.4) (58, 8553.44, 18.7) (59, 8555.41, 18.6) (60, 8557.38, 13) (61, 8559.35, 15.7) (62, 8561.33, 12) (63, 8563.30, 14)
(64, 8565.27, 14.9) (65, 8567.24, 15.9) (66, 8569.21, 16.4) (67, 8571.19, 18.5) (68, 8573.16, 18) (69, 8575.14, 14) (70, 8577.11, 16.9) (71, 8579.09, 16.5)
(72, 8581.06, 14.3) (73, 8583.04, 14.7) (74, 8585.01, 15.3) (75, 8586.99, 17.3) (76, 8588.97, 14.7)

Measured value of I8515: 3.2 AA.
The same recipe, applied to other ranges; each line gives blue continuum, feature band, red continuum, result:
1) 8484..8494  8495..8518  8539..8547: -2.16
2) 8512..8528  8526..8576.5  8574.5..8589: 1.49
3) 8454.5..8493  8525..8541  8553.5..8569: 0.87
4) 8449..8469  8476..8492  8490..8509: -0.84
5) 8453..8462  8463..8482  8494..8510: 1.58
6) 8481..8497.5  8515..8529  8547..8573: 1.06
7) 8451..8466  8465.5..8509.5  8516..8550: -0.15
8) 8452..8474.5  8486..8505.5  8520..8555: -0.41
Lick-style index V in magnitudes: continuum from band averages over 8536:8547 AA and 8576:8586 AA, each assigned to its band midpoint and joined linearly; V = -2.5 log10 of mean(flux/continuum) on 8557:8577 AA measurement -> -0.11 mag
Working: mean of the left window 10.7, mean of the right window 15.5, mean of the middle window 15.4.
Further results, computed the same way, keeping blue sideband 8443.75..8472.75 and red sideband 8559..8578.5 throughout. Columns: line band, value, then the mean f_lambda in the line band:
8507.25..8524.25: 0.03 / 14.6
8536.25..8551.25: 0.29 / 11.7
